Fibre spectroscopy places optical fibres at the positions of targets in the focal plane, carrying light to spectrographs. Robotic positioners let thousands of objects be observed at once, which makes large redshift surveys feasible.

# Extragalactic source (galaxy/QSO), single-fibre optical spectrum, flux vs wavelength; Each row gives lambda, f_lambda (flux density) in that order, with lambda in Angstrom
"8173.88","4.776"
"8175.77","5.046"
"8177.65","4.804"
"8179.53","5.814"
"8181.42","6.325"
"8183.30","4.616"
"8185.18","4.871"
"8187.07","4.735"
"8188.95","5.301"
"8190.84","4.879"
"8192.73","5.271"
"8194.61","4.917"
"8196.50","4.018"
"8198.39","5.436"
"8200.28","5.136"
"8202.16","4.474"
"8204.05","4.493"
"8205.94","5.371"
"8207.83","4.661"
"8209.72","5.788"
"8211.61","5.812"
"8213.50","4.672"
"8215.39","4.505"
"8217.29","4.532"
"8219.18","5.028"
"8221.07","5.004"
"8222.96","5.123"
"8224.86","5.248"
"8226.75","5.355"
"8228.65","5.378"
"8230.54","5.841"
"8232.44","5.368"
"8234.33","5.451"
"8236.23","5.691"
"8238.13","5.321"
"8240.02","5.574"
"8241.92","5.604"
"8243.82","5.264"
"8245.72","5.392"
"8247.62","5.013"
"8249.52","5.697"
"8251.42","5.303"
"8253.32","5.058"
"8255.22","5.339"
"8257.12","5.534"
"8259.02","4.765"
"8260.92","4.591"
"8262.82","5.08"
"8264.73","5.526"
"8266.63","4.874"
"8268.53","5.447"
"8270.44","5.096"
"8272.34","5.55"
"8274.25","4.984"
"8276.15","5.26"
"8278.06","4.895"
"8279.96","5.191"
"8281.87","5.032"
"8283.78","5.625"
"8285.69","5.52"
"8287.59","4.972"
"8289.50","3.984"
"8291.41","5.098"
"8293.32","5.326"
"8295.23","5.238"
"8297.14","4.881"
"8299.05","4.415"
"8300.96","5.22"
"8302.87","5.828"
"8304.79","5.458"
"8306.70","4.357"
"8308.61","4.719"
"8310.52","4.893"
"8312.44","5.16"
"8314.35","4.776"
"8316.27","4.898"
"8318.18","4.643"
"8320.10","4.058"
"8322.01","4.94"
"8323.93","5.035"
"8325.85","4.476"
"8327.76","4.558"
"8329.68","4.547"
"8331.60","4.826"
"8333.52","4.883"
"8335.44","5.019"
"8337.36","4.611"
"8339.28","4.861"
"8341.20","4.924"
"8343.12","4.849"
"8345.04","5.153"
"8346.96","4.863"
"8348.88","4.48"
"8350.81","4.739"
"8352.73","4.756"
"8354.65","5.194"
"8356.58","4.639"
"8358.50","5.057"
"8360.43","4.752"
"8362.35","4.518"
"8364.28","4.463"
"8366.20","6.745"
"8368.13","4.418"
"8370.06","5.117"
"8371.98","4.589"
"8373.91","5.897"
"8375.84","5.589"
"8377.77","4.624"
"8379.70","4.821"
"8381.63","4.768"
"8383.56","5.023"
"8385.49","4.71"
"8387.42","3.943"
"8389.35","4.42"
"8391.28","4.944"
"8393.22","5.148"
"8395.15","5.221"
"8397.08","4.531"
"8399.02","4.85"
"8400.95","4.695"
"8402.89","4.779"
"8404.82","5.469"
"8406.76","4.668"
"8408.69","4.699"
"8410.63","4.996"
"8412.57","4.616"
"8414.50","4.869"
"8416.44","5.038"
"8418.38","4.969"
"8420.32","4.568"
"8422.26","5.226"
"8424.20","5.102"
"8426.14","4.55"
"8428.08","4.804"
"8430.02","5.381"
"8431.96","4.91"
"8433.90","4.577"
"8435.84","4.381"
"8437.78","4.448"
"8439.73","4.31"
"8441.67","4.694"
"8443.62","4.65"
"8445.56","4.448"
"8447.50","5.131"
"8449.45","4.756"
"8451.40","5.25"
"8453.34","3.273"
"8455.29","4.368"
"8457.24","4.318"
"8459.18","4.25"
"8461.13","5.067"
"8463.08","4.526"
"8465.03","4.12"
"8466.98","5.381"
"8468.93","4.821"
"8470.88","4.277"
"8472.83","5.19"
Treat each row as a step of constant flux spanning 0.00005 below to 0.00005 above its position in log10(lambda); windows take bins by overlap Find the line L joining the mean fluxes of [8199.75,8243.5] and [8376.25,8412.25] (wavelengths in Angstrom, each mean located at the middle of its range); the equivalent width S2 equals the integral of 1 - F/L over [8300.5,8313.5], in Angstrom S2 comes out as -0.2 Angstrom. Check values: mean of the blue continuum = 5.19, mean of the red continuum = 4.8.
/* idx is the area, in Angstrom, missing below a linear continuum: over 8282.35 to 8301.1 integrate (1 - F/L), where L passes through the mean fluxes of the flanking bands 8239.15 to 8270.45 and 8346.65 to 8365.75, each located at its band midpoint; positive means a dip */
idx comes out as 0.2 Angstrom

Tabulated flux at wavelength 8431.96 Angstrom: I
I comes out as 4.91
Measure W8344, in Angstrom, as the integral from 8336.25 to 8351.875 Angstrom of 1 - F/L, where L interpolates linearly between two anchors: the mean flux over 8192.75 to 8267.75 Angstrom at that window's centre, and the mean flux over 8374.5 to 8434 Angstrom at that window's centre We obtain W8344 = 0.5 Angstrom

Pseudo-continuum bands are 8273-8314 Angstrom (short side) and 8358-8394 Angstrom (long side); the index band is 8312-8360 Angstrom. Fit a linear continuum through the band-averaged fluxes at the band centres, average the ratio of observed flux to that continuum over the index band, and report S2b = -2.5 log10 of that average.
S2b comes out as 0.042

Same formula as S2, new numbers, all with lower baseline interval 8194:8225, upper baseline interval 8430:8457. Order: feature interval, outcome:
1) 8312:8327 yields 0.1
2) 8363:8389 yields -1.5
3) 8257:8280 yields -1.3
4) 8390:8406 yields -1.0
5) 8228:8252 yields -2.7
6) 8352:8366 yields -0.5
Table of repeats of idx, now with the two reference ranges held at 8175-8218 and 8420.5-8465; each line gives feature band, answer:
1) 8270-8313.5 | -1.8 Angstrom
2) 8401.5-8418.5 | -0.7 Angstrom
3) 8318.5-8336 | 0.5 Angstrom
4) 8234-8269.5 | -2.5 Angstrom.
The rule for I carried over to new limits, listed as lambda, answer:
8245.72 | 5.392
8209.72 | 5.788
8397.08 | 4.531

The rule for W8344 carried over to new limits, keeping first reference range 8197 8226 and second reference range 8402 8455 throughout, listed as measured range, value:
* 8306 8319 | 0.3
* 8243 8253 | -0.7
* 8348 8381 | -0.9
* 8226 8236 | -1.0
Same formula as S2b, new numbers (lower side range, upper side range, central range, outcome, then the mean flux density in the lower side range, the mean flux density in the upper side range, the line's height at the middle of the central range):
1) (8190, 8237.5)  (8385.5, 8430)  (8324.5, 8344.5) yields 0.04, 5.1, 4.83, 4.93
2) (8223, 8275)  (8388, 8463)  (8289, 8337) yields 0.05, 5.31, 4.74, 5.1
